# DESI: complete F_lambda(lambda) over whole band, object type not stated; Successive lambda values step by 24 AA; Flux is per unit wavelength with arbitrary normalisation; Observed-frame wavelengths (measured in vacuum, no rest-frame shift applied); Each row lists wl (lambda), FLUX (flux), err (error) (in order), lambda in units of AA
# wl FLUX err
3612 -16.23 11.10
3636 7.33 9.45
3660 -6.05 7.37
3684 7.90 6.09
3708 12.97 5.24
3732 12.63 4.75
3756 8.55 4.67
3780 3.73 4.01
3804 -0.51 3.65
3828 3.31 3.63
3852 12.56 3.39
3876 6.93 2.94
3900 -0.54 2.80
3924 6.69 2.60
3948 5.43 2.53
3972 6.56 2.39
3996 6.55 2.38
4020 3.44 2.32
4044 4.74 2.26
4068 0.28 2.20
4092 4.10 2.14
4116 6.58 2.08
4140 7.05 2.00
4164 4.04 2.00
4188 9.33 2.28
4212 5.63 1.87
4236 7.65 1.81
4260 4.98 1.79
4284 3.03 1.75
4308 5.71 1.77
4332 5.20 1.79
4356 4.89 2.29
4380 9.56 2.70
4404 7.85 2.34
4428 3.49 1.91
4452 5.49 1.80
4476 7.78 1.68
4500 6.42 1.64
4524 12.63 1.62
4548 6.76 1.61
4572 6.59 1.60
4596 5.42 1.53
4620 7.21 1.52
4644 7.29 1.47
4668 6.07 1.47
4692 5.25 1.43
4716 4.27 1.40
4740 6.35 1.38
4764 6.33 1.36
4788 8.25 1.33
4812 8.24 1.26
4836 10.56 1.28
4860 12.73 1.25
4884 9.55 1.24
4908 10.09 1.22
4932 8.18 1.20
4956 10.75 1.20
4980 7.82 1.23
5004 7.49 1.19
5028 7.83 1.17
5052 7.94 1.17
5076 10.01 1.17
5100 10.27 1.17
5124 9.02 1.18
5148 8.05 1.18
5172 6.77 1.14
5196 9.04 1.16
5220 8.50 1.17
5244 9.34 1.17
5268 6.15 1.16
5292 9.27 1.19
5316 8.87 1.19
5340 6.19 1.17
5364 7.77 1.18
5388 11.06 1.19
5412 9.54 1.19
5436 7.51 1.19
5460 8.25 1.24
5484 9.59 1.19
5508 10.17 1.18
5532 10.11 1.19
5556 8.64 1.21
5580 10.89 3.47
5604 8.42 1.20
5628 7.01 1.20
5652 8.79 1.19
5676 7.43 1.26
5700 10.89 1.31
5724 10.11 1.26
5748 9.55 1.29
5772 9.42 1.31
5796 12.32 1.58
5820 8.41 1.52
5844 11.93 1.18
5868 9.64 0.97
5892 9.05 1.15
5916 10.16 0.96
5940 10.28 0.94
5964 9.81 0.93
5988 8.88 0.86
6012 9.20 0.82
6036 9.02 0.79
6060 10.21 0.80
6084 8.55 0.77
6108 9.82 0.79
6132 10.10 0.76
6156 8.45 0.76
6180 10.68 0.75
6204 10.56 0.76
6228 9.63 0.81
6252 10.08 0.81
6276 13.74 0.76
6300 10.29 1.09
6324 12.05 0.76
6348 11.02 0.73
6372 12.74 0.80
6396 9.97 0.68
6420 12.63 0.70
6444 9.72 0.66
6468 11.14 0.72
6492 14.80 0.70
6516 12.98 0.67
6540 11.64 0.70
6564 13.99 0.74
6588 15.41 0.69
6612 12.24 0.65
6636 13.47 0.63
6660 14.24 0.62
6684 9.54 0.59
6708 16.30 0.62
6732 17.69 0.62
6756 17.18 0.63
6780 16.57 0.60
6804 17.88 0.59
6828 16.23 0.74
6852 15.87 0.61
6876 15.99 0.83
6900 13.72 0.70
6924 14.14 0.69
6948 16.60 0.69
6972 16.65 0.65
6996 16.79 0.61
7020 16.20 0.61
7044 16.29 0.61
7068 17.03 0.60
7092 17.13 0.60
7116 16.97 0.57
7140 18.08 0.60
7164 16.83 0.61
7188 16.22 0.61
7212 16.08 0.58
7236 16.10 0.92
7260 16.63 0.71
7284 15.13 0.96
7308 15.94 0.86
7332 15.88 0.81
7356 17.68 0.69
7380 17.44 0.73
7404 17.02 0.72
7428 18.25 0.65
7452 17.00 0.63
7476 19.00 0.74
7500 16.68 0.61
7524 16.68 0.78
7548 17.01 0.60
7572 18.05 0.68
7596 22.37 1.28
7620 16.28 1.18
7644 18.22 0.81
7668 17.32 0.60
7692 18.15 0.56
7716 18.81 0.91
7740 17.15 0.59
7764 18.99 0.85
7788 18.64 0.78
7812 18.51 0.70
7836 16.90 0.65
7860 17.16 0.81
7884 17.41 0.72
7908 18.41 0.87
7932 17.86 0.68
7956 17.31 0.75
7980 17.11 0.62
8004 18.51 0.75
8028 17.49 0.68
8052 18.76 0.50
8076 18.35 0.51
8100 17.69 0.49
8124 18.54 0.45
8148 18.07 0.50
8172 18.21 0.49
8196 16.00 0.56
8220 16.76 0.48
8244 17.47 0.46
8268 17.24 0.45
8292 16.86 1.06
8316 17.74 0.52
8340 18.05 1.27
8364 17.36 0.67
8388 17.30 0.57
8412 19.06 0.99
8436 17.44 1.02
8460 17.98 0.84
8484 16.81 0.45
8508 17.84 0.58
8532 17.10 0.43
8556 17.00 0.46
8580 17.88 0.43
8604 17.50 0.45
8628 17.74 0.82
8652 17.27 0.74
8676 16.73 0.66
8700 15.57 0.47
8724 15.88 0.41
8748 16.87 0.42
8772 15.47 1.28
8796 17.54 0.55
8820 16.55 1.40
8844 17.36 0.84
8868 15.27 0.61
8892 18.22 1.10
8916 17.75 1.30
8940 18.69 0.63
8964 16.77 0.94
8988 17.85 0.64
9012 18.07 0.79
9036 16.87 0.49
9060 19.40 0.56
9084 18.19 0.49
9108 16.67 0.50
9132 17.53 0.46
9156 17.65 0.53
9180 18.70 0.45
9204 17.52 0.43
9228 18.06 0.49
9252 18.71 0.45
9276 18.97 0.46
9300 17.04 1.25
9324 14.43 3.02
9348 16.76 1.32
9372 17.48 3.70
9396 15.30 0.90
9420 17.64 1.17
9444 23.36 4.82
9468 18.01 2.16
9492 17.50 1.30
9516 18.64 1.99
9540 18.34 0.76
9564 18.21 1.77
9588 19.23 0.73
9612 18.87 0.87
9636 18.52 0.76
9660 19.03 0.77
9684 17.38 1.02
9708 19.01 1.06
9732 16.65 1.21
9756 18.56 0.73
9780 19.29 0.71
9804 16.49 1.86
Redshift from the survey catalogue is 0.683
